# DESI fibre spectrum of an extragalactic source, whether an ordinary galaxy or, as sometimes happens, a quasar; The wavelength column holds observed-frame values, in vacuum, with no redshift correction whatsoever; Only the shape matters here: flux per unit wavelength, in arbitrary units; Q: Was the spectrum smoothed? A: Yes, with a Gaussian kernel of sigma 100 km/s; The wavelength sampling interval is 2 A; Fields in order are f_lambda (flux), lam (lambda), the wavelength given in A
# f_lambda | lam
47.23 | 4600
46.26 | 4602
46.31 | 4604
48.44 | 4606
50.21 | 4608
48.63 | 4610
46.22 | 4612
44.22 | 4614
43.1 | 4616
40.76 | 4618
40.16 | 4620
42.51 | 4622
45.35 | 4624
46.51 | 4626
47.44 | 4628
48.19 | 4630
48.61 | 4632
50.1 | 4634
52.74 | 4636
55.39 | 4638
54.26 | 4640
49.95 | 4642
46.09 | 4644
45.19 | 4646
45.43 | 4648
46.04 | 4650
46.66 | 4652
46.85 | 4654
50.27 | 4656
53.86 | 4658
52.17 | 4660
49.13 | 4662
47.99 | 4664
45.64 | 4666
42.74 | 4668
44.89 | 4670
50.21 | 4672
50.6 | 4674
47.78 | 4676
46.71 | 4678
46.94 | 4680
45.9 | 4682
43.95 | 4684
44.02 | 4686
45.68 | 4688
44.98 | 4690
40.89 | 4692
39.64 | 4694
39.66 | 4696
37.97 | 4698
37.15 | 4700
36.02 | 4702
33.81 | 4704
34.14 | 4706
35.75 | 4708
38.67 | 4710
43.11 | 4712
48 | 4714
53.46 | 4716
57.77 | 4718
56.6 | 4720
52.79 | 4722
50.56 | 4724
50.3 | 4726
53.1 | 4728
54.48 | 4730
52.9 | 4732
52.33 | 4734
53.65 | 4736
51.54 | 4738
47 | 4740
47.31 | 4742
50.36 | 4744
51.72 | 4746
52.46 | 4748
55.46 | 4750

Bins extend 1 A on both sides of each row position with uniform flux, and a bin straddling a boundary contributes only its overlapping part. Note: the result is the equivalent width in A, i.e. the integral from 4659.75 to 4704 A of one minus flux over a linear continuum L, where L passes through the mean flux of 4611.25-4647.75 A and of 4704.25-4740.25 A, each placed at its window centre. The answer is 3.6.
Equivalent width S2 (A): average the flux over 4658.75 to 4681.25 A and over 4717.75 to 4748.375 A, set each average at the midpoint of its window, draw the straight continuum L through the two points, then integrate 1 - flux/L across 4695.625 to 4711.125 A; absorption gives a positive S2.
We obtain 4.2 A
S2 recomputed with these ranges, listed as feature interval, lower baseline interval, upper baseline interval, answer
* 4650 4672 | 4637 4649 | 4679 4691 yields -0.2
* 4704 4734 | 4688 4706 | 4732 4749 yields -2.1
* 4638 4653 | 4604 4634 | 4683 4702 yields -1.3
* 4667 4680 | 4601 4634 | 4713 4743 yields 0.5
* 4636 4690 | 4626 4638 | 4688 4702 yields -3.5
